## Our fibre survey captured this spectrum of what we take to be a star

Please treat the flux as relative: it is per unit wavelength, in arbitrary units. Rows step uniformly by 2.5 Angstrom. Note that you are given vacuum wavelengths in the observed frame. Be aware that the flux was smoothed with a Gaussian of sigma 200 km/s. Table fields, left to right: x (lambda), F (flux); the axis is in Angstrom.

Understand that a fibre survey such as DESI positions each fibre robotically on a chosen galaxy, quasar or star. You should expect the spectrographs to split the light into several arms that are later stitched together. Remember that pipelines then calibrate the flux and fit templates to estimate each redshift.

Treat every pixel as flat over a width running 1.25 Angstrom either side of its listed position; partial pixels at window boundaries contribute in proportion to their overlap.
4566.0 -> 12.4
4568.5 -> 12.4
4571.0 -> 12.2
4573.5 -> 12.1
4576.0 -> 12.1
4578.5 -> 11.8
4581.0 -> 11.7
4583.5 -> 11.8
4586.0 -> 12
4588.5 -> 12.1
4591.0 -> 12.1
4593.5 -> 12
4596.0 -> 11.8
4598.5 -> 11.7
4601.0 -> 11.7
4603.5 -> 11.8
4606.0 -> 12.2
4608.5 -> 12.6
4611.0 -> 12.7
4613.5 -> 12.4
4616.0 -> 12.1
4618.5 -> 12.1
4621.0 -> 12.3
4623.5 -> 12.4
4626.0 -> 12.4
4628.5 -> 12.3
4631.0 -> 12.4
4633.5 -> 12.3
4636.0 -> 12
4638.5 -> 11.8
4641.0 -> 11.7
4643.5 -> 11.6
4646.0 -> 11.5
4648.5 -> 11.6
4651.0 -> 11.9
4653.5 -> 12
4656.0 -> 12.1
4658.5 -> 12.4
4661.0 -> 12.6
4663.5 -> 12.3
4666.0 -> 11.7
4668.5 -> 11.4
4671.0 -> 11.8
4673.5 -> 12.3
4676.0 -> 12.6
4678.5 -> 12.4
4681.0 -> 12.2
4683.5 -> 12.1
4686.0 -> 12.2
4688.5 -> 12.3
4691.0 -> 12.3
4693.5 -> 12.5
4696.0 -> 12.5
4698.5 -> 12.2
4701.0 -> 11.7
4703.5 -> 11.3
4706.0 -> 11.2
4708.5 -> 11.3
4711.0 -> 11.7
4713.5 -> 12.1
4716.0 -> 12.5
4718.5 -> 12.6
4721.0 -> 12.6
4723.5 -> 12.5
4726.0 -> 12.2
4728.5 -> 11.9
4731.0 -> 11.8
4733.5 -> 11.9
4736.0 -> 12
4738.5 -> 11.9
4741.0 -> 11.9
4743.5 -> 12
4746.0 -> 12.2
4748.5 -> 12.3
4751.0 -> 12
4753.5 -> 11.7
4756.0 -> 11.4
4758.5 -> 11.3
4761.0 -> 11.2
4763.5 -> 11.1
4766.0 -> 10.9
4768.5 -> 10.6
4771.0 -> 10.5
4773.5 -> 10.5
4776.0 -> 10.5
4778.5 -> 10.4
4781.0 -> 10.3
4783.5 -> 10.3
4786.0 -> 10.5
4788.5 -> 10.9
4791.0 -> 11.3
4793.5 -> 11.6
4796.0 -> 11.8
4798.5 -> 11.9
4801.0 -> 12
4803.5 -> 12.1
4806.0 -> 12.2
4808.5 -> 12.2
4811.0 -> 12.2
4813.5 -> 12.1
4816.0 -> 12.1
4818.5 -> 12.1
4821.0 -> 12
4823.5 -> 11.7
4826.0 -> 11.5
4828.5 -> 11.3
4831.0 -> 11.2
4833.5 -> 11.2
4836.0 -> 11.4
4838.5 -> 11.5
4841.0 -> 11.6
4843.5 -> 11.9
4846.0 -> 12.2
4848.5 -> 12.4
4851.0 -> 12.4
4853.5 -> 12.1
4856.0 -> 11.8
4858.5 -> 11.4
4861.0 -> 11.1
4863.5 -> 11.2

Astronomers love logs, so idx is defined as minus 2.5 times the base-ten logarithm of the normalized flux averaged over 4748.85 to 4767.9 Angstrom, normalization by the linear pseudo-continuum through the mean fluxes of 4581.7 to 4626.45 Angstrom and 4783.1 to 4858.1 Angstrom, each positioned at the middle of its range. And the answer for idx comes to 0.04 mag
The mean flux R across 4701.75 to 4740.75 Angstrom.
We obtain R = 12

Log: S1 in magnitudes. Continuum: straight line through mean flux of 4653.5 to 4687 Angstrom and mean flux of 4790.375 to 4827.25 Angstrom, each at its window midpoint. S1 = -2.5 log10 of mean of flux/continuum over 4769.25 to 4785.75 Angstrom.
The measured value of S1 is 0.151 mag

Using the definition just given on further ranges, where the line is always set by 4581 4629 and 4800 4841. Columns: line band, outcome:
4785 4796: 0.06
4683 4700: -0.03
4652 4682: -0.01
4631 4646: 0.02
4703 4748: -0.01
